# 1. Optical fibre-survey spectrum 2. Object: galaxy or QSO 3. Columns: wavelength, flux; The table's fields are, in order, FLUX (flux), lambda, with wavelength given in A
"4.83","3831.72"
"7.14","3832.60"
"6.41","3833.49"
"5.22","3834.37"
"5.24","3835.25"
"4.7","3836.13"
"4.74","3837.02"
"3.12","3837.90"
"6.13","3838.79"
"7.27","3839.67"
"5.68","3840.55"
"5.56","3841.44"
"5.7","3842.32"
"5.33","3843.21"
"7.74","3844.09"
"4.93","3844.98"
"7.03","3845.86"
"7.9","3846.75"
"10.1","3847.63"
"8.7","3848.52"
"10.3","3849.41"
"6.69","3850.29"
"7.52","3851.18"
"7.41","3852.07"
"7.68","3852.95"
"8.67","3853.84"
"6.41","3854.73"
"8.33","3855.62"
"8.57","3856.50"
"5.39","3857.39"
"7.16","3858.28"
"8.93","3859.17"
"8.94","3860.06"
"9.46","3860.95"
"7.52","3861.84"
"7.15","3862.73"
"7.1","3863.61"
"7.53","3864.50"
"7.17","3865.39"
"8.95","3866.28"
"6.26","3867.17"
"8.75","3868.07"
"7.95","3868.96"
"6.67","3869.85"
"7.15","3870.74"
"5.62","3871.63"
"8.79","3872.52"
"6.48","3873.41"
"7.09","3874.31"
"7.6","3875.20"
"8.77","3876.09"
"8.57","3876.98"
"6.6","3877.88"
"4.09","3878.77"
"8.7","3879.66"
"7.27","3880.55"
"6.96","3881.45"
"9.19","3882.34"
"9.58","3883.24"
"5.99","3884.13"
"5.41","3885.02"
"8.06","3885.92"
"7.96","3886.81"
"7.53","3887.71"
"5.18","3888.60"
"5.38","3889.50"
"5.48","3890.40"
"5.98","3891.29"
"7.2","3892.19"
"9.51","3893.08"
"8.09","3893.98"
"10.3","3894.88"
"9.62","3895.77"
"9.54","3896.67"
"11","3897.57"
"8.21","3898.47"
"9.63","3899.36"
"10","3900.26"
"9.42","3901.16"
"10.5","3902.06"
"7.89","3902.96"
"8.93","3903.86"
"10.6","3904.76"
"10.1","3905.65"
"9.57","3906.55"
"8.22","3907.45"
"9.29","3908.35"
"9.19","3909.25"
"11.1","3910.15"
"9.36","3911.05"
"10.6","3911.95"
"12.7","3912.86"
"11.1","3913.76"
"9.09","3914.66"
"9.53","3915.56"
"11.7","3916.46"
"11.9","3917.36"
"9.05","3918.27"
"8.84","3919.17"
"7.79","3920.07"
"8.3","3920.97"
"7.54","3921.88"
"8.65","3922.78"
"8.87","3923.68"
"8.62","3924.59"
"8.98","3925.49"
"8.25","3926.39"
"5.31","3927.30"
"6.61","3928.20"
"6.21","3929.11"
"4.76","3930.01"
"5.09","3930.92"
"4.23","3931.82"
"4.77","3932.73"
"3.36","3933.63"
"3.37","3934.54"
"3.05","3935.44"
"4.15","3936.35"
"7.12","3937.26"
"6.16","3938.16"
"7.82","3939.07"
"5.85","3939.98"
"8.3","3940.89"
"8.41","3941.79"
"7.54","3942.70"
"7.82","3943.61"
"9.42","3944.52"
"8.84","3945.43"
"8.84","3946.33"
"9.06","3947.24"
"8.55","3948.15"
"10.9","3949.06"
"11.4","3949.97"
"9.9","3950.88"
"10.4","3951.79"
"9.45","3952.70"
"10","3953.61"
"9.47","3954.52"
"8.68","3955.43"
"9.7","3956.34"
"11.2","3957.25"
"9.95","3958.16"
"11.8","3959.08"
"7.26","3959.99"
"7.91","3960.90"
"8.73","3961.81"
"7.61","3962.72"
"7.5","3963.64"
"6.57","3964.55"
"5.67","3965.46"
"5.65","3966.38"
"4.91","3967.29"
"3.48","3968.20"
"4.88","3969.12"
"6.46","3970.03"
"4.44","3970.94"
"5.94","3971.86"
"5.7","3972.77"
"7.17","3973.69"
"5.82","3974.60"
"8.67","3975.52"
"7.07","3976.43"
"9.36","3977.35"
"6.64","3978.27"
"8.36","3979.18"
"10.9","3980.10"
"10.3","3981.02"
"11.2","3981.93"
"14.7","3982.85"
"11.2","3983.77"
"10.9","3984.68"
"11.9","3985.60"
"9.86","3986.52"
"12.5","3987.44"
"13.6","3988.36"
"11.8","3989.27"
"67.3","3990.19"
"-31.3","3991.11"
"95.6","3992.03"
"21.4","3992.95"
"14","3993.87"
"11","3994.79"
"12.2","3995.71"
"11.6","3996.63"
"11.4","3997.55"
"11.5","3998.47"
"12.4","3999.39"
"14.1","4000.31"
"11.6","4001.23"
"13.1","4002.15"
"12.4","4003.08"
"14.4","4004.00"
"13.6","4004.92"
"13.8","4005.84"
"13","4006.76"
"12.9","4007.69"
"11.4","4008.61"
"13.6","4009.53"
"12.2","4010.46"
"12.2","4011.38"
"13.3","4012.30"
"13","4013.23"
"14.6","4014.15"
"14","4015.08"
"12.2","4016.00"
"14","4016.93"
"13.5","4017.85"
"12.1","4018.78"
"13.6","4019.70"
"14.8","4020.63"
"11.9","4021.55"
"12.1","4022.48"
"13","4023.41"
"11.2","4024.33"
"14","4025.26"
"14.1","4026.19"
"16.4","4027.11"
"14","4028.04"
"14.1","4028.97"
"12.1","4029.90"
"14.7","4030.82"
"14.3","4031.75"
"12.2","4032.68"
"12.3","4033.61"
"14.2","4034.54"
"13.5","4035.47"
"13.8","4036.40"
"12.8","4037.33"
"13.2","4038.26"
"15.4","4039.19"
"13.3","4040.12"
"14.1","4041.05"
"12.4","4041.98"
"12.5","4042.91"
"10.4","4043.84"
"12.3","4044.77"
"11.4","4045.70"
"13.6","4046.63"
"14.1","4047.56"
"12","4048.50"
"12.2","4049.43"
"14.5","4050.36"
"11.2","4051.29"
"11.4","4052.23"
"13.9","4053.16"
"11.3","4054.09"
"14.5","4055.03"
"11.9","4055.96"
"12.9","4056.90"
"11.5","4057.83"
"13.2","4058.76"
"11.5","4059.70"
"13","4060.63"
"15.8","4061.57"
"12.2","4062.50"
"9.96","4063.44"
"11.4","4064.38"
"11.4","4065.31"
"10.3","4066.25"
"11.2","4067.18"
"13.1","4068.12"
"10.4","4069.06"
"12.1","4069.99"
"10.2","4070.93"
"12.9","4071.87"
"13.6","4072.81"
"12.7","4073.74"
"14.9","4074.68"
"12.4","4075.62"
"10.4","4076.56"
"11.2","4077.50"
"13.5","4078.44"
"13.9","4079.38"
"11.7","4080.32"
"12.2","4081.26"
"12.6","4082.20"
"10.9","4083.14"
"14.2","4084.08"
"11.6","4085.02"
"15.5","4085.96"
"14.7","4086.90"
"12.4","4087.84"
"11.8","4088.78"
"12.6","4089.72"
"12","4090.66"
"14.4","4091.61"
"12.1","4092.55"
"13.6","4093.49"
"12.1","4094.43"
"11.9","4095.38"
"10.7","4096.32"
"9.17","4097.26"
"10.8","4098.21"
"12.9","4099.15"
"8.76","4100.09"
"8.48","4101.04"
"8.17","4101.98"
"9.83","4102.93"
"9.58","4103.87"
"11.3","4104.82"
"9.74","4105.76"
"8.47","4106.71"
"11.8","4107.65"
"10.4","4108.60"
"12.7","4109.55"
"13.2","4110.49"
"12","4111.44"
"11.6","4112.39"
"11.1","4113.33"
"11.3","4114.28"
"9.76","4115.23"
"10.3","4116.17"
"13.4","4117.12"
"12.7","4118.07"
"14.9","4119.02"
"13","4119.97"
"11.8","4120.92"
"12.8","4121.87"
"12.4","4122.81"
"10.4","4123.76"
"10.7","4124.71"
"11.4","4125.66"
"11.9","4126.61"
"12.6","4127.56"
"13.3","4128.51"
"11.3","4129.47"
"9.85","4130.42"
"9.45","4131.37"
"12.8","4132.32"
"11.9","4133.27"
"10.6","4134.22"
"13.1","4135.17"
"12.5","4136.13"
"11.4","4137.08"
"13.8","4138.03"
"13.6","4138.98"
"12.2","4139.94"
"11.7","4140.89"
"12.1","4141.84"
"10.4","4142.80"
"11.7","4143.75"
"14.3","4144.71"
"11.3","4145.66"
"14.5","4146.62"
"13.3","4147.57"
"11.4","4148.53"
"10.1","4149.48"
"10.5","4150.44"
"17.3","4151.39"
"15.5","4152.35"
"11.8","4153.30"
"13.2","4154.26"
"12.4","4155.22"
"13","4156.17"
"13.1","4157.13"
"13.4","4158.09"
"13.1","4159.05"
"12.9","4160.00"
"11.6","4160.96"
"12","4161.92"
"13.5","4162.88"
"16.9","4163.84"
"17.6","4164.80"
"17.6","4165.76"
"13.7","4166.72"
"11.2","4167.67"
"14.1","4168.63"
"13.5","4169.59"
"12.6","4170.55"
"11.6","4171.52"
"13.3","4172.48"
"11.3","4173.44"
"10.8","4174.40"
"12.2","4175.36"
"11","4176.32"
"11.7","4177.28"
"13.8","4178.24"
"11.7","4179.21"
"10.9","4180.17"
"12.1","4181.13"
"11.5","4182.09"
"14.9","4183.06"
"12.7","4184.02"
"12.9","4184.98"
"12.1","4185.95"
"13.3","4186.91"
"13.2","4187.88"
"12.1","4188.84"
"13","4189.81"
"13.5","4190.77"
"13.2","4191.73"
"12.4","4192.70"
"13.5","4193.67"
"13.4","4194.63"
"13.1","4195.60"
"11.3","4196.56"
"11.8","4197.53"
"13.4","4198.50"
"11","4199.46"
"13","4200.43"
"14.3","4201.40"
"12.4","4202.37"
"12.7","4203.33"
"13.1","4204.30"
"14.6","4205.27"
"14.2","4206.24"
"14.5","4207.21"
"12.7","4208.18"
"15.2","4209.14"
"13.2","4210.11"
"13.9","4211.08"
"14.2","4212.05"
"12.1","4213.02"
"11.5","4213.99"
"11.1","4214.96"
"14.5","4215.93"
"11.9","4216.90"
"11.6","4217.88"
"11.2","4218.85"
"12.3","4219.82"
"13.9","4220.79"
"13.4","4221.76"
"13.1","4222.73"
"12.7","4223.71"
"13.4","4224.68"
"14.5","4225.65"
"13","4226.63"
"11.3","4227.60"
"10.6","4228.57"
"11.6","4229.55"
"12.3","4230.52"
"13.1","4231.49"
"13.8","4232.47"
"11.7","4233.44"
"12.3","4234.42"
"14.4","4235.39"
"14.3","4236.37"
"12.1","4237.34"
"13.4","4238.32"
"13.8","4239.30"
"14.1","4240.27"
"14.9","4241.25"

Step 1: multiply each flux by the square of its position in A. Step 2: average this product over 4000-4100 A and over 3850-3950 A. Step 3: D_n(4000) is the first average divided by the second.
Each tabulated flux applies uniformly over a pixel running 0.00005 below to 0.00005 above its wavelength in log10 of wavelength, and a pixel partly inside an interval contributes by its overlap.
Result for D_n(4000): 1.7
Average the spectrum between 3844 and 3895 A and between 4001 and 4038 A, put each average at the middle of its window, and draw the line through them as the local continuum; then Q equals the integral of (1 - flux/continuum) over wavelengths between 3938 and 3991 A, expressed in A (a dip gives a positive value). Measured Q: 8.4 A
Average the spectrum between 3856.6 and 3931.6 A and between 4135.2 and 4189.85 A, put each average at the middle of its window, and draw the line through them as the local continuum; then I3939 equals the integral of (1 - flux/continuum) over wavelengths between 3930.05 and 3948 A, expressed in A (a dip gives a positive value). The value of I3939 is 5.02 A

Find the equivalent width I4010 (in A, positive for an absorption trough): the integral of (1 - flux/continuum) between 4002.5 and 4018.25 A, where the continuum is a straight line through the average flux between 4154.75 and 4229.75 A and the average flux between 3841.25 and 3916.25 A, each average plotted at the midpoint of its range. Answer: -4.8 A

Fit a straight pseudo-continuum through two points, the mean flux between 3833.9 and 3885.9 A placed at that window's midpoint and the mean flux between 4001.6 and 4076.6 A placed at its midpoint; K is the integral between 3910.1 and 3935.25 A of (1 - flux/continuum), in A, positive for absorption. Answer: 3.1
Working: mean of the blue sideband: 7.17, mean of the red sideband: 12.9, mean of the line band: 7.96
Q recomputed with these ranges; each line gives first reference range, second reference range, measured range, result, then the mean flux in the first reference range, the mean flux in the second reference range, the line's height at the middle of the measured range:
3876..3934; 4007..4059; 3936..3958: 2.5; 8.25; 13.1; 9.83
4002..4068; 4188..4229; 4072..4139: 5.5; 12.9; 12.9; 12.9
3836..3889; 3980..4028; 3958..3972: 6.5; 7.25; 14.7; 12.6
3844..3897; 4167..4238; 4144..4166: -2.6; 7.6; 12.7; 12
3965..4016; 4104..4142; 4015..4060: -2.9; 12.5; 11.8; 12.3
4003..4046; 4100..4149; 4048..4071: 0.9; 13.2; 11.6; 12.7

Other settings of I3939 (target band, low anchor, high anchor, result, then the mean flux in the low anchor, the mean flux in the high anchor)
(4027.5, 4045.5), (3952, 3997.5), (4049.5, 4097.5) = -1.8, 11.4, 12.4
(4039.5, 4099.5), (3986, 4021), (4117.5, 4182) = 7.5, 15.5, 12.6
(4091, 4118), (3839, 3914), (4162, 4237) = 0.9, 8.01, 12.9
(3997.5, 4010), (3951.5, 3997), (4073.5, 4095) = -1.2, 11.4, 12.7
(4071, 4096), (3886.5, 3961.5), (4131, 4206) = -3.2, 8.42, 12.8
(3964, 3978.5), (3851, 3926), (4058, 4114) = 5.4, 8.33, 11.8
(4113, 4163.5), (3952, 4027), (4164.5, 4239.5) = 1.3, 12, 12.9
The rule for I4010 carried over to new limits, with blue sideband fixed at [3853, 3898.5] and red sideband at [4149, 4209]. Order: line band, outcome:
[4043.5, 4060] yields -2.6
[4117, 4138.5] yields 0.0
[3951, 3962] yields -0.6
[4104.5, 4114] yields 0.4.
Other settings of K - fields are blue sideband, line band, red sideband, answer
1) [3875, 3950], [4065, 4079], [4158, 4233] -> -1.6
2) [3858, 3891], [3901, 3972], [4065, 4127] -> 3.7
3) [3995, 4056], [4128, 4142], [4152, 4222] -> 1.1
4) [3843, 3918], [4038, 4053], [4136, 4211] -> -2.6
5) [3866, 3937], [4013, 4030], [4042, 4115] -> -4.4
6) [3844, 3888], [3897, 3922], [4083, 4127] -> -4.1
